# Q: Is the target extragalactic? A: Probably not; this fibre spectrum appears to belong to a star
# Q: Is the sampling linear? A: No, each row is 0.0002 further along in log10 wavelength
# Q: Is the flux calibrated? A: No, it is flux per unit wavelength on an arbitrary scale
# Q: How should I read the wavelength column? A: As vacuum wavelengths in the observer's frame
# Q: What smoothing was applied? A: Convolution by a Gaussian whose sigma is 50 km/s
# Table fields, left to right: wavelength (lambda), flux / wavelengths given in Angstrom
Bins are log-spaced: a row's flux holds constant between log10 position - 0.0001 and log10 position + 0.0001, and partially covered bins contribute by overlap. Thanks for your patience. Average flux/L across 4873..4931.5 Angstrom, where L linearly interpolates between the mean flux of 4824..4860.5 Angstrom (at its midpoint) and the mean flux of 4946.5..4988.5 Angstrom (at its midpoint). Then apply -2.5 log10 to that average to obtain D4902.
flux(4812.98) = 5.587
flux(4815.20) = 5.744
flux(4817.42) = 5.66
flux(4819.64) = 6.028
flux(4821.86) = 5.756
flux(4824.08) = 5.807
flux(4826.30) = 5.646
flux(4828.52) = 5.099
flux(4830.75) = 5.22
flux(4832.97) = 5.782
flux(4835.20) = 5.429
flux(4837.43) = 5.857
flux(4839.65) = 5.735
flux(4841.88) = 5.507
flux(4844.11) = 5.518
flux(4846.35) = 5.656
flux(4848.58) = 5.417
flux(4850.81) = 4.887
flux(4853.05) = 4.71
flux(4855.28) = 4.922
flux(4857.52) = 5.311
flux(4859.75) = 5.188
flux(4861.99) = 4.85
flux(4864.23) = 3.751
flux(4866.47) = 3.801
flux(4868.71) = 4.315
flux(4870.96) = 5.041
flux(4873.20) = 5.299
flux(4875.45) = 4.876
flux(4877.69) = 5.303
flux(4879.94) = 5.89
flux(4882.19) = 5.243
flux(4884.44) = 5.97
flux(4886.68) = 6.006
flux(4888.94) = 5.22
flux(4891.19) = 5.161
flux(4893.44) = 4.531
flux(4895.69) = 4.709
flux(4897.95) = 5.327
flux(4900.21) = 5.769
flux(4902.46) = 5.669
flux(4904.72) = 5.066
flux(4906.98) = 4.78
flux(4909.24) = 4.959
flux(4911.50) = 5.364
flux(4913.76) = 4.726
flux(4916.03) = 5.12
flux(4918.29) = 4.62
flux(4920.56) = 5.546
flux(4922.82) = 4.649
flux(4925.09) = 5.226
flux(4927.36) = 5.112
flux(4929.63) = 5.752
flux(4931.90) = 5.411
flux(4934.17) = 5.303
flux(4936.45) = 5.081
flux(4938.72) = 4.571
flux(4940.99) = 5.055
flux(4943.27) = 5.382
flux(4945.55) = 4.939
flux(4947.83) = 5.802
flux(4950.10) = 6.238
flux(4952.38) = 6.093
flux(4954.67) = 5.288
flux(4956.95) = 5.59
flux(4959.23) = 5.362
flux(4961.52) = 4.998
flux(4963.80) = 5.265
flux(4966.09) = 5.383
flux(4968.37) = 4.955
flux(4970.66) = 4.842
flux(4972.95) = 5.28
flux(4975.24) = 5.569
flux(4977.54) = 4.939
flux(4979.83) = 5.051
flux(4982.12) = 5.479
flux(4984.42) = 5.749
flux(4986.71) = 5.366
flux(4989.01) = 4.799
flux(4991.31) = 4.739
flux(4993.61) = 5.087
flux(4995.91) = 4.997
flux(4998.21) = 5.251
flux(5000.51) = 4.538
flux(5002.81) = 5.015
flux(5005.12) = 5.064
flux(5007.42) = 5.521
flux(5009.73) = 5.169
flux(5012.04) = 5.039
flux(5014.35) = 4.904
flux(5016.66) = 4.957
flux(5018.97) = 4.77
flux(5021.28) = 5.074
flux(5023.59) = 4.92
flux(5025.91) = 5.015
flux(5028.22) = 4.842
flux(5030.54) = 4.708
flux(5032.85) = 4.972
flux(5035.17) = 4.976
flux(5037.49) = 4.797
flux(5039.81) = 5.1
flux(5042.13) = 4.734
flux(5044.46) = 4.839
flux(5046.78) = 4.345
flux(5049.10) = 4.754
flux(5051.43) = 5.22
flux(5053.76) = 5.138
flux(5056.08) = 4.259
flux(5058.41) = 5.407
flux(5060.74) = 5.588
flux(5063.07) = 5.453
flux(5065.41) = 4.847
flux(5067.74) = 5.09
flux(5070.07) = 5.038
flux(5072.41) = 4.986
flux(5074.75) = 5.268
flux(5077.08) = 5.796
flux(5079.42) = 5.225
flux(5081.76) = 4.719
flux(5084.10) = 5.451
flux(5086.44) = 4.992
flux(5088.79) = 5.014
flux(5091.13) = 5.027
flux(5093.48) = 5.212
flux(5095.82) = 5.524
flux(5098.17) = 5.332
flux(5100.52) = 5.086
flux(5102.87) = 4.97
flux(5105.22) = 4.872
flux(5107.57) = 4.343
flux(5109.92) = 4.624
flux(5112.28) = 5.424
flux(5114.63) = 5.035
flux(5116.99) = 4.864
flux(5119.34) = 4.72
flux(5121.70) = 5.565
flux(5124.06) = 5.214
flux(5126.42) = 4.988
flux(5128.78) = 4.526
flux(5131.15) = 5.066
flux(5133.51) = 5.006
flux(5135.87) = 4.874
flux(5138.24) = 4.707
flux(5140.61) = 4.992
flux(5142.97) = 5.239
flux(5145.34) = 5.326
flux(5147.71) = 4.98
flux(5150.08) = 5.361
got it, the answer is 0.03 mag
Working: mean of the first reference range 5.38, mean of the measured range 5.23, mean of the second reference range 5.39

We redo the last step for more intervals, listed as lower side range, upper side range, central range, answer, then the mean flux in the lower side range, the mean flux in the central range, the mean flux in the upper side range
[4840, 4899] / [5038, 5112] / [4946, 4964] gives -0.10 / 5.1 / 5.57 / 5.04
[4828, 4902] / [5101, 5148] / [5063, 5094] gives -0.03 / 5.2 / 5.14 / 4.97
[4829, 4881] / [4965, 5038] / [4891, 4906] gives -0.01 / 5.14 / 5.17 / 5.06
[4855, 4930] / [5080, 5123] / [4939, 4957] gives -0.09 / 5.09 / 5.5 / 5.05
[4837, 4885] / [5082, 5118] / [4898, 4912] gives -0.03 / 5.12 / 5.27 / 5.04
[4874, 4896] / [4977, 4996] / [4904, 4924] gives 0.06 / 5.31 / 4.98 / 5.15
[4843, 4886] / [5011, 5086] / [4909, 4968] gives -0.05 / 5.06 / 5.26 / 5.01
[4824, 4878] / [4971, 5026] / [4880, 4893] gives -0.08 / 5.14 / 5.5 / 5.09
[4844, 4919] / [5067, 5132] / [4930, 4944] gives -0.02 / 5.08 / 5.16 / 5.07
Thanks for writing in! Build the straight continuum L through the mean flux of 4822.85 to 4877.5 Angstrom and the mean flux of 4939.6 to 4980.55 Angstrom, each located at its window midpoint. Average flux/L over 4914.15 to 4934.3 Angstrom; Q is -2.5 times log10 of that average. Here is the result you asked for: 0.02 mag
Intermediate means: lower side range 5.15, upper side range 5.33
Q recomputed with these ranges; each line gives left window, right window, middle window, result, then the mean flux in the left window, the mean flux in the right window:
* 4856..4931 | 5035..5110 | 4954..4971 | -0.03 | 5.1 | 5.04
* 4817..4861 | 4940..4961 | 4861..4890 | 0.09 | 5.45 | 5.51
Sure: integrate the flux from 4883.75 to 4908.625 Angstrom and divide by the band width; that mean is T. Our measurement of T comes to 5.27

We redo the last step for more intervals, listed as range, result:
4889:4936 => 5.14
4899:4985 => 5.26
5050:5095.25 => 5.15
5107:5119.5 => 4.87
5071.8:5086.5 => 5.23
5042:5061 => 4.9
